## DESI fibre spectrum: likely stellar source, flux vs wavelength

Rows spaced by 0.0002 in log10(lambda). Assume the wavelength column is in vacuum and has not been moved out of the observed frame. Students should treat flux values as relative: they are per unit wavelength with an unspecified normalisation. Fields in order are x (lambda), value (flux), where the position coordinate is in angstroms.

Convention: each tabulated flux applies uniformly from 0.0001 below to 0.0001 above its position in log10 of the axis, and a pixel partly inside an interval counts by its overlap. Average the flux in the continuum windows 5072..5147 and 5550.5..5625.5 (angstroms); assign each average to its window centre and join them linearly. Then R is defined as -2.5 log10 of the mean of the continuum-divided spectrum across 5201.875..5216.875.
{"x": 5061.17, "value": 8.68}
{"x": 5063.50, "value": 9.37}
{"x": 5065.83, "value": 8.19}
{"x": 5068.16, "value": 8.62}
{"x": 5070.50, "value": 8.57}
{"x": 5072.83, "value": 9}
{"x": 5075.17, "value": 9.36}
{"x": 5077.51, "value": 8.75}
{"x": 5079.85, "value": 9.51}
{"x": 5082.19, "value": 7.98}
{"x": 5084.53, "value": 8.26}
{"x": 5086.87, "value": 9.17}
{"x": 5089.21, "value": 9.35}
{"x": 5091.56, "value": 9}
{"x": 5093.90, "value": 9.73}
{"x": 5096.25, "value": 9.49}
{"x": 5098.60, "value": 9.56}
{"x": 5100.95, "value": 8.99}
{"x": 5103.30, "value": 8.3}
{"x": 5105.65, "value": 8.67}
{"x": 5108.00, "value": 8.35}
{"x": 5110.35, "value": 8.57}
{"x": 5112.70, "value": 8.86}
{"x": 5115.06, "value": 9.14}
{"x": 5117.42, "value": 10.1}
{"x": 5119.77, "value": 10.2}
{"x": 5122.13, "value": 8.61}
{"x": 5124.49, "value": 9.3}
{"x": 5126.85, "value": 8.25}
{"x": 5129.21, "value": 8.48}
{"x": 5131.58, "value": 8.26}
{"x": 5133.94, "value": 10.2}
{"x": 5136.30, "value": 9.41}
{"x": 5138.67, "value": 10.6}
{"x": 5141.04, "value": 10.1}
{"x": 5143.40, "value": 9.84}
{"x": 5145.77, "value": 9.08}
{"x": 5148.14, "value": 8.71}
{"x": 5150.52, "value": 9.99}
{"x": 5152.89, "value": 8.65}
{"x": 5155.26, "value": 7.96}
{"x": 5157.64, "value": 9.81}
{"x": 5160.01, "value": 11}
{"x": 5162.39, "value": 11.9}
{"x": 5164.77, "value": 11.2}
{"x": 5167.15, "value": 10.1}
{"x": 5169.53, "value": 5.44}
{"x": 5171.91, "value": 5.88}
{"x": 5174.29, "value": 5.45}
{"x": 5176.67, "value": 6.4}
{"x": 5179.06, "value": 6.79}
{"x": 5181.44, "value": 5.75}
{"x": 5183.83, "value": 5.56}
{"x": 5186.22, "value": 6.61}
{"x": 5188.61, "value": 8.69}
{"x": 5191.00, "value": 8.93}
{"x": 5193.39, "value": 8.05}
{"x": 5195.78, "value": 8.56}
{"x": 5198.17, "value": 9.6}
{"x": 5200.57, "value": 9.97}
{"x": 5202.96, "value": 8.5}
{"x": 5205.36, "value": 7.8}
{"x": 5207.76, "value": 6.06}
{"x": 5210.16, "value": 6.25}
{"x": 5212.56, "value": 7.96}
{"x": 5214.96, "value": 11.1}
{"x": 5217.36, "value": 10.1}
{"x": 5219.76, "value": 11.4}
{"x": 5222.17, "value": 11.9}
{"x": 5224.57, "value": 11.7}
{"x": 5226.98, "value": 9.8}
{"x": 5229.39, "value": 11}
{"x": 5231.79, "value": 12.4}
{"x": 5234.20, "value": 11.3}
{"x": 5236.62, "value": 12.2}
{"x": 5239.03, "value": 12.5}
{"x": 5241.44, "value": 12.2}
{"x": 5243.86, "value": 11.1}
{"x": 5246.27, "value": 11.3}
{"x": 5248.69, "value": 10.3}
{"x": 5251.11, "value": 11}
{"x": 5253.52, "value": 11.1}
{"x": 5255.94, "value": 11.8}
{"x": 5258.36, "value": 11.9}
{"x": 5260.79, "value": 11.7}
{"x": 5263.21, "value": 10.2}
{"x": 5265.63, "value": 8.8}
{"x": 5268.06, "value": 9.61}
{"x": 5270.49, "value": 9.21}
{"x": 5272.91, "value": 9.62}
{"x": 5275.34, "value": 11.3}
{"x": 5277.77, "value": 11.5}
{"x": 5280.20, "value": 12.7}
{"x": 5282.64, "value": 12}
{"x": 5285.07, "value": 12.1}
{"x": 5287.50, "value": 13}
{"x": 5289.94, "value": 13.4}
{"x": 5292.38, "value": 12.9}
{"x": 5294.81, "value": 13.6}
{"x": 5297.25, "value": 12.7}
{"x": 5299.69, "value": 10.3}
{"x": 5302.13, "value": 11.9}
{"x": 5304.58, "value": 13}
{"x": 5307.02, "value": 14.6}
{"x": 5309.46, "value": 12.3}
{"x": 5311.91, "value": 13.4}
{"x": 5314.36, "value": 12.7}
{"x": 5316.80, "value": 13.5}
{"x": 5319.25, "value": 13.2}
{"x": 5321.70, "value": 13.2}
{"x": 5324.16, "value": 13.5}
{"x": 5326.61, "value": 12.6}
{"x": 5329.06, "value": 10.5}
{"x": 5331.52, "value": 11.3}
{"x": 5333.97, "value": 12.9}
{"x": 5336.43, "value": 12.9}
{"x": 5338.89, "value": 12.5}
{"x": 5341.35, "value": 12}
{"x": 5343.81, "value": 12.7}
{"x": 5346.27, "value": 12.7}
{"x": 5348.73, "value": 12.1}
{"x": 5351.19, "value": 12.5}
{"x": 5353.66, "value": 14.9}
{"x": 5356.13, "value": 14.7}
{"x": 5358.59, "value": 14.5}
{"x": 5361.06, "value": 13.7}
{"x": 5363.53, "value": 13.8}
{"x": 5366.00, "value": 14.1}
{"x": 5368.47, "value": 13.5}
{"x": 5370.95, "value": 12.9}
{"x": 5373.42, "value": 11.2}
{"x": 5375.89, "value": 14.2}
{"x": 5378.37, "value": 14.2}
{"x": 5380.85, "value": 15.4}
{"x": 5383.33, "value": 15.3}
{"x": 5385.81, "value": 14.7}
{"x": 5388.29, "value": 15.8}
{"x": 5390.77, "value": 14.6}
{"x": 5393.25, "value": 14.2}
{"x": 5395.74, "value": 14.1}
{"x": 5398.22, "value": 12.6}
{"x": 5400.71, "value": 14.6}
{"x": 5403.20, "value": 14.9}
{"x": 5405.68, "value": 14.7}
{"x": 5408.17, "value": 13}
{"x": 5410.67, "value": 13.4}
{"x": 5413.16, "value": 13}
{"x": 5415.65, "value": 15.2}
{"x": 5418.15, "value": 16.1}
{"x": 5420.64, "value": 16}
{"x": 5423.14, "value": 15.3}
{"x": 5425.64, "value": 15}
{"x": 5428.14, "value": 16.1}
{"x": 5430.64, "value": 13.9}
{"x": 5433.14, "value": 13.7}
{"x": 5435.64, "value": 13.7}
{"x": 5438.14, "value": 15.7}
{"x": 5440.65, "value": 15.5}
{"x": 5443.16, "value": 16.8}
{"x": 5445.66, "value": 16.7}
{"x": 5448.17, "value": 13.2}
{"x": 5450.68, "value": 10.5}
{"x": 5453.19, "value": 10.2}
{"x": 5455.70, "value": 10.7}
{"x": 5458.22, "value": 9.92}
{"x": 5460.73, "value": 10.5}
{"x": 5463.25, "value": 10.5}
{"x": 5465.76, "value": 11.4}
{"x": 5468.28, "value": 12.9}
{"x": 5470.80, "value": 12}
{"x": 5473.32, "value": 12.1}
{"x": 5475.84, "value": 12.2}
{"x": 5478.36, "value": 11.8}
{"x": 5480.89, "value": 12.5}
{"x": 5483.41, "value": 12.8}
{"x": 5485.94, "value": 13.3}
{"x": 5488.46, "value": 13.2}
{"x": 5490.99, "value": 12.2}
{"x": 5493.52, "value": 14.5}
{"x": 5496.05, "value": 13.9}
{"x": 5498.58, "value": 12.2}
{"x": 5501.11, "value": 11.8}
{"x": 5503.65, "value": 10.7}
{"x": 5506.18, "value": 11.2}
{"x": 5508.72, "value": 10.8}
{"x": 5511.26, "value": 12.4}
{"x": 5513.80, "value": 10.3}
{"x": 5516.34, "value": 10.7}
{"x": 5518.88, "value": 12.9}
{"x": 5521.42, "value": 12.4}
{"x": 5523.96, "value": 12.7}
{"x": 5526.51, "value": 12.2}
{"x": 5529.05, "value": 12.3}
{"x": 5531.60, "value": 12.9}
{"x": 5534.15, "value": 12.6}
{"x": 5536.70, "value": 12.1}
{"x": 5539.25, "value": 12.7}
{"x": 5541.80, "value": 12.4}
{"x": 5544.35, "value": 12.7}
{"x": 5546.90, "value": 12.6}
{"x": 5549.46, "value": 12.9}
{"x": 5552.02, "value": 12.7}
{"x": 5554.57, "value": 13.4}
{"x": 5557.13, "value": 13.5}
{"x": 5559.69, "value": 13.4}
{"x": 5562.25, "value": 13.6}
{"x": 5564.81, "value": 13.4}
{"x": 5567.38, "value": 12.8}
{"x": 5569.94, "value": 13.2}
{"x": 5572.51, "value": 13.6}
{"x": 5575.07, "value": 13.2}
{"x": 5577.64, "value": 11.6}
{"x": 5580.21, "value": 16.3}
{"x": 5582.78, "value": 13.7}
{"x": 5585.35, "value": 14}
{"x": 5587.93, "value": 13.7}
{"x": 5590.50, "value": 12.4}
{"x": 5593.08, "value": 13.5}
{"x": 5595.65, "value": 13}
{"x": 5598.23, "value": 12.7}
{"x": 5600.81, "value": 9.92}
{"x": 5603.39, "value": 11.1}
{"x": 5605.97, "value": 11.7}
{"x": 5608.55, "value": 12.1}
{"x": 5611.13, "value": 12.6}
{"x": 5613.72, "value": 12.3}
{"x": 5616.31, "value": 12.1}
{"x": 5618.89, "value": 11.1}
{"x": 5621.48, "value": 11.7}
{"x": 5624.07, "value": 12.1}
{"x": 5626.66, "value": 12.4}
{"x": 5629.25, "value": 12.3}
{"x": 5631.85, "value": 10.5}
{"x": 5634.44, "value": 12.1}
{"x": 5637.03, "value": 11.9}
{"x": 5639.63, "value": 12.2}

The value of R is 0.23 mag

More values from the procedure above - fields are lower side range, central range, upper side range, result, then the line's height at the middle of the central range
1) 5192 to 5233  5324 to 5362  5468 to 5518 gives -0.19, 10.8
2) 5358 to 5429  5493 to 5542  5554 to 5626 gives 0.10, 13.3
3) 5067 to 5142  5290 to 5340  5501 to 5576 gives -0.18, 10.7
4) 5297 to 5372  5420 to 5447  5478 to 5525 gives -0.22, 12.5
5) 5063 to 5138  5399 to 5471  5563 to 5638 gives -0.20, 11.4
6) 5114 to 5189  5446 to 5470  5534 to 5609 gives 0.04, 11.8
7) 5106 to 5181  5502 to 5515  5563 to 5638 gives 0.07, 11.8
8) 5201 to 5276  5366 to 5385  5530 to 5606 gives -0.21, 11.5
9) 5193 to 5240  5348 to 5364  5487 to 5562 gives -0.24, 11.1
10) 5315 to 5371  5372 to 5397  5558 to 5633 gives -0.11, 13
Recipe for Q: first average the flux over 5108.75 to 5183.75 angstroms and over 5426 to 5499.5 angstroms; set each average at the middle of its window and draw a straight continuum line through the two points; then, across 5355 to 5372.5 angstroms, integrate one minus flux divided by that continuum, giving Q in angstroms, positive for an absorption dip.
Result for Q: -3.3 angstroms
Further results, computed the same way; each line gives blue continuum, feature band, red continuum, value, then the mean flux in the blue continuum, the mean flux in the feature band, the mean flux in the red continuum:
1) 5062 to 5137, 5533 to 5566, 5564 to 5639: -2.1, 8.98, 12.9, 12.5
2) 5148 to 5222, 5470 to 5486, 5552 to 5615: -0.8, 8.44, 12.3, 12.9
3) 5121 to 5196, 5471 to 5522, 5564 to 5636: -2.6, 8.55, 12.2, 12.5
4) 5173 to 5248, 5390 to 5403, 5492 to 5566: -3.4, 9.27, 14.1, 12.5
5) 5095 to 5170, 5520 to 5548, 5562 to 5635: -0.9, 9.32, 12.5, 12.6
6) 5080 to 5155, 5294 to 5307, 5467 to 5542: -2.3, 9.13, 12.5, 12.3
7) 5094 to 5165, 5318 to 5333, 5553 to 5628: -2.2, 9.37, 12.4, 12.8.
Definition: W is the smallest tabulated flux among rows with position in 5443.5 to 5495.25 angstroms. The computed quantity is 9.92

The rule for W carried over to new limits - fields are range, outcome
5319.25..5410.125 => 10.5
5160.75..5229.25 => 5.44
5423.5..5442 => 13.7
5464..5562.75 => 10.3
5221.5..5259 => 9.8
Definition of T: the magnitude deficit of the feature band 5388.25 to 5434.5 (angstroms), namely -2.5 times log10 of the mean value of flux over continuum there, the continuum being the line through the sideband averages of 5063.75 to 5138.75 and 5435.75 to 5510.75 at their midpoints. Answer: -0.21 mag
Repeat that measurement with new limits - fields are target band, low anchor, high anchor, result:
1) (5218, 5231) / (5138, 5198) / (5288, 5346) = -0.11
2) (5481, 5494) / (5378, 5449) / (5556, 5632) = 0.07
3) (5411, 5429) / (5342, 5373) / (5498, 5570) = -0.16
